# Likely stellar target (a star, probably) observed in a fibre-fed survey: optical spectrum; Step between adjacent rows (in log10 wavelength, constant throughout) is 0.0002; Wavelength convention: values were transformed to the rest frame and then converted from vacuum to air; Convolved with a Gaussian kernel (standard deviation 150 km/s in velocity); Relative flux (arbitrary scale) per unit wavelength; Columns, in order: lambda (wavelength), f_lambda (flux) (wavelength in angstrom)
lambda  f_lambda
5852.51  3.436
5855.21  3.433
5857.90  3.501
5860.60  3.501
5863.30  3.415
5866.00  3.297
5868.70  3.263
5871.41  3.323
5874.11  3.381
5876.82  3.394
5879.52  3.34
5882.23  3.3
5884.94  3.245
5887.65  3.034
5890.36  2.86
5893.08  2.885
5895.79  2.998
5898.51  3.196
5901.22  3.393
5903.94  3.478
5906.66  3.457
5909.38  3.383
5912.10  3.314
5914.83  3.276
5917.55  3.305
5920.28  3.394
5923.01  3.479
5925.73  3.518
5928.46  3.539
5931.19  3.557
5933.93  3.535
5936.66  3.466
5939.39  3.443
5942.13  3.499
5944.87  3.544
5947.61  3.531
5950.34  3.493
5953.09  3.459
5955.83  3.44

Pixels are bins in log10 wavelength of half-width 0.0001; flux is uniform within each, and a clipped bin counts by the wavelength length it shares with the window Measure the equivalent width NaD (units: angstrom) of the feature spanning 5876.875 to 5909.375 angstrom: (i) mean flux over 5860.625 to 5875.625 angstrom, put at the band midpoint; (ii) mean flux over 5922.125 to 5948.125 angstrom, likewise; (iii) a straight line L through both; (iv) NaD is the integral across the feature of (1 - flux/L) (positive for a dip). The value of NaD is 1.9 angstrom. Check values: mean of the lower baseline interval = 3.35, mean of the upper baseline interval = 3.51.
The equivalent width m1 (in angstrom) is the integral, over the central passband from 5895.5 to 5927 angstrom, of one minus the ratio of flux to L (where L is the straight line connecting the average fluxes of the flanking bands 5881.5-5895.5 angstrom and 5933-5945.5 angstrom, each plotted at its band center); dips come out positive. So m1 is -1.1 angstrom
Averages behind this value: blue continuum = 3.05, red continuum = 3.49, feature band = 3.36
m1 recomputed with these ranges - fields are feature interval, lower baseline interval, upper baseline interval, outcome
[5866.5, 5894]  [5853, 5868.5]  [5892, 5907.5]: 0.97 angstrom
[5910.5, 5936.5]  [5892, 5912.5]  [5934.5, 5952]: -0.38 angstrom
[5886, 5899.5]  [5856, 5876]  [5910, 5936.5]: 1.64 angstrom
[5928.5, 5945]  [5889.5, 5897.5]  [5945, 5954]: -0.67 angstrom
